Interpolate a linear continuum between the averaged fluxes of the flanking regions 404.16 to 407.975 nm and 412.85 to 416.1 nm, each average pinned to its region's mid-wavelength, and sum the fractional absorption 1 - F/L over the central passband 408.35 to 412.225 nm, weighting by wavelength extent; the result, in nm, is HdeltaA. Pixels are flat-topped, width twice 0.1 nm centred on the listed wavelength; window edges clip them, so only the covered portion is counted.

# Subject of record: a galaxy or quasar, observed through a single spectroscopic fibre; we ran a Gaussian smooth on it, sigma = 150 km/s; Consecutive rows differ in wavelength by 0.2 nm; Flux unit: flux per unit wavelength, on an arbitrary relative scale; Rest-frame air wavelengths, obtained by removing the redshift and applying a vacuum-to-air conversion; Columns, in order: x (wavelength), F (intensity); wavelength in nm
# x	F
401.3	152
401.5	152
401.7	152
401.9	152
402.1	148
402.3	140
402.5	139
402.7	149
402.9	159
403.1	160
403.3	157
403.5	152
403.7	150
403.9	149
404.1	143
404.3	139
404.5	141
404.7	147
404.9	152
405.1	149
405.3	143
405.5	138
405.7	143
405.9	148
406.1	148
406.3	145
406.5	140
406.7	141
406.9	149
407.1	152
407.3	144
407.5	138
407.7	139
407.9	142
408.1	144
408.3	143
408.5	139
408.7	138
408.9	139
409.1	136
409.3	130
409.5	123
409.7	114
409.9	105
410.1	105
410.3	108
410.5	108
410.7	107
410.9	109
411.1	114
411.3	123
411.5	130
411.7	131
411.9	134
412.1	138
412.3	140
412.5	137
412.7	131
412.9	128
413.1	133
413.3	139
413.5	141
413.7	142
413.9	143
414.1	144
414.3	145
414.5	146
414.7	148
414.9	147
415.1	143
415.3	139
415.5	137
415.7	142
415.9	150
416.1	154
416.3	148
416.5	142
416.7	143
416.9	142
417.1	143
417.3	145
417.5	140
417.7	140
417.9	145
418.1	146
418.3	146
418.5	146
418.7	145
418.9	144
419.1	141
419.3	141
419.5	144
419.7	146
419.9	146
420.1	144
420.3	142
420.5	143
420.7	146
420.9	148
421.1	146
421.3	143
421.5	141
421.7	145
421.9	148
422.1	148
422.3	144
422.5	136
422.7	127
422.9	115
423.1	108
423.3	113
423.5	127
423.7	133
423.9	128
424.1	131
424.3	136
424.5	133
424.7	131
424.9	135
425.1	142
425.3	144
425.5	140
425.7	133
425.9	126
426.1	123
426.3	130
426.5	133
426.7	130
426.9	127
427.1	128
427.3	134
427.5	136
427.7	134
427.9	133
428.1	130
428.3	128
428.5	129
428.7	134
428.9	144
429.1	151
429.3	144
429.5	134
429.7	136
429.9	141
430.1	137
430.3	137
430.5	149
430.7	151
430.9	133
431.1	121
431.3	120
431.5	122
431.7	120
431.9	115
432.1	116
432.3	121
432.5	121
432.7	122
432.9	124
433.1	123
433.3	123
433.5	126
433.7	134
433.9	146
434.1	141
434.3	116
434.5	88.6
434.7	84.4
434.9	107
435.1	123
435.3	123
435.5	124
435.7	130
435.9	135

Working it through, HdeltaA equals 0.54 nm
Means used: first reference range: 144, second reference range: 142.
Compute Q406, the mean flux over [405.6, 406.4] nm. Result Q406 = 146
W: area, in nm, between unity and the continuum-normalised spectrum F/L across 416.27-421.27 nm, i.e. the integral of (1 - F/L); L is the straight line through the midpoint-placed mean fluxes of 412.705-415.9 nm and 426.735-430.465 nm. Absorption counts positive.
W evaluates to -0.17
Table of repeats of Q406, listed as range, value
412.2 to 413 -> 134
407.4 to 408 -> 140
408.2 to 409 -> 140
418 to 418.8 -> 146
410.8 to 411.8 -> 121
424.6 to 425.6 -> 138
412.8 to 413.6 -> 135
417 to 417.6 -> 143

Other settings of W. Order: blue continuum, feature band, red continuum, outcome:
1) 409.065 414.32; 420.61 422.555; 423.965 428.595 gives -0.21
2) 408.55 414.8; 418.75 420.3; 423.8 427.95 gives -0.15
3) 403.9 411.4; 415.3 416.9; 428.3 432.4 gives -0.13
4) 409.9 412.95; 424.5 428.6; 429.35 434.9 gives -0.25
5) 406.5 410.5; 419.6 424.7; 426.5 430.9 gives -0.05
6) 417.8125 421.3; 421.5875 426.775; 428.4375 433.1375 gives 0.25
